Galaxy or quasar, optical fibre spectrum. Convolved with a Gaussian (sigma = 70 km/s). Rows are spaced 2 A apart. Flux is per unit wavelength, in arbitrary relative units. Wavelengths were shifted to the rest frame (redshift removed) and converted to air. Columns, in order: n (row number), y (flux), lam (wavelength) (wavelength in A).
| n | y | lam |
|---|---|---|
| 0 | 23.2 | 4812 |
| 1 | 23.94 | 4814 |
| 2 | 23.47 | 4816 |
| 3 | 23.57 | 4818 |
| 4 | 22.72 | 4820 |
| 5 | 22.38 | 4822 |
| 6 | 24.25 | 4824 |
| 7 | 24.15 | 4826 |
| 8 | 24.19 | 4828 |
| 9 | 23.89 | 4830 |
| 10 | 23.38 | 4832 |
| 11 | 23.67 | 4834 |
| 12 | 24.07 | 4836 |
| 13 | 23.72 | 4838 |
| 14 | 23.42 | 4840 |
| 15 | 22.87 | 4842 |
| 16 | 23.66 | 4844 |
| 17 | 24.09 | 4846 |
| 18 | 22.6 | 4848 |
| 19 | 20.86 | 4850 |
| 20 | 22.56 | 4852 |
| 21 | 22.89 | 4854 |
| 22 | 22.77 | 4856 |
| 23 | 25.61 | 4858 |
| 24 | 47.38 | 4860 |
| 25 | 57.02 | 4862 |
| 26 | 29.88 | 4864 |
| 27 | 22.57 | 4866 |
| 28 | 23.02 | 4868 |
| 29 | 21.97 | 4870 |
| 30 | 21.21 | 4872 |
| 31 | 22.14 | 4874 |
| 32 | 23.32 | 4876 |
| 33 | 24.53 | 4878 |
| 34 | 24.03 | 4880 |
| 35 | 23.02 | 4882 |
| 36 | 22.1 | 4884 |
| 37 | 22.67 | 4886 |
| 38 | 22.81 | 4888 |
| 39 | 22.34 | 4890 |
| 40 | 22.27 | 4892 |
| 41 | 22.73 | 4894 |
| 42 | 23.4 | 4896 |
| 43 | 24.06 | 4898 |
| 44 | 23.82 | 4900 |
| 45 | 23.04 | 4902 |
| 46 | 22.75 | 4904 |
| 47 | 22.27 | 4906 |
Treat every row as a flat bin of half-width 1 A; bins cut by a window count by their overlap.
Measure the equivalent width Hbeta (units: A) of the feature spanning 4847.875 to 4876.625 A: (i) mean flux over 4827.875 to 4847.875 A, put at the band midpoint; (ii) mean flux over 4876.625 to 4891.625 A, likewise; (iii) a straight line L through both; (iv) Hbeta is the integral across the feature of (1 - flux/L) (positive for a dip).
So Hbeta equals -4.8 A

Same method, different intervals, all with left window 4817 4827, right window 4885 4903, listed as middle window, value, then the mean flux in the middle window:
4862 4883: -1.8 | 25.2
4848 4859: 0.2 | 22.9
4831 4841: -0.1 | 23.7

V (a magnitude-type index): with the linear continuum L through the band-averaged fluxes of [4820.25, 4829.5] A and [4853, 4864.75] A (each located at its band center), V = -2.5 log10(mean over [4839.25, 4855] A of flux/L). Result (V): 0.315 mag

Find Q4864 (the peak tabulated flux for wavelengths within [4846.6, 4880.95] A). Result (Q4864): 57.02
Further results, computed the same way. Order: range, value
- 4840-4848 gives 24.09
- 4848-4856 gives 22.89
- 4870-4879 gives 24.53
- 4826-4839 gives 24.19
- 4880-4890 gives 24.03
